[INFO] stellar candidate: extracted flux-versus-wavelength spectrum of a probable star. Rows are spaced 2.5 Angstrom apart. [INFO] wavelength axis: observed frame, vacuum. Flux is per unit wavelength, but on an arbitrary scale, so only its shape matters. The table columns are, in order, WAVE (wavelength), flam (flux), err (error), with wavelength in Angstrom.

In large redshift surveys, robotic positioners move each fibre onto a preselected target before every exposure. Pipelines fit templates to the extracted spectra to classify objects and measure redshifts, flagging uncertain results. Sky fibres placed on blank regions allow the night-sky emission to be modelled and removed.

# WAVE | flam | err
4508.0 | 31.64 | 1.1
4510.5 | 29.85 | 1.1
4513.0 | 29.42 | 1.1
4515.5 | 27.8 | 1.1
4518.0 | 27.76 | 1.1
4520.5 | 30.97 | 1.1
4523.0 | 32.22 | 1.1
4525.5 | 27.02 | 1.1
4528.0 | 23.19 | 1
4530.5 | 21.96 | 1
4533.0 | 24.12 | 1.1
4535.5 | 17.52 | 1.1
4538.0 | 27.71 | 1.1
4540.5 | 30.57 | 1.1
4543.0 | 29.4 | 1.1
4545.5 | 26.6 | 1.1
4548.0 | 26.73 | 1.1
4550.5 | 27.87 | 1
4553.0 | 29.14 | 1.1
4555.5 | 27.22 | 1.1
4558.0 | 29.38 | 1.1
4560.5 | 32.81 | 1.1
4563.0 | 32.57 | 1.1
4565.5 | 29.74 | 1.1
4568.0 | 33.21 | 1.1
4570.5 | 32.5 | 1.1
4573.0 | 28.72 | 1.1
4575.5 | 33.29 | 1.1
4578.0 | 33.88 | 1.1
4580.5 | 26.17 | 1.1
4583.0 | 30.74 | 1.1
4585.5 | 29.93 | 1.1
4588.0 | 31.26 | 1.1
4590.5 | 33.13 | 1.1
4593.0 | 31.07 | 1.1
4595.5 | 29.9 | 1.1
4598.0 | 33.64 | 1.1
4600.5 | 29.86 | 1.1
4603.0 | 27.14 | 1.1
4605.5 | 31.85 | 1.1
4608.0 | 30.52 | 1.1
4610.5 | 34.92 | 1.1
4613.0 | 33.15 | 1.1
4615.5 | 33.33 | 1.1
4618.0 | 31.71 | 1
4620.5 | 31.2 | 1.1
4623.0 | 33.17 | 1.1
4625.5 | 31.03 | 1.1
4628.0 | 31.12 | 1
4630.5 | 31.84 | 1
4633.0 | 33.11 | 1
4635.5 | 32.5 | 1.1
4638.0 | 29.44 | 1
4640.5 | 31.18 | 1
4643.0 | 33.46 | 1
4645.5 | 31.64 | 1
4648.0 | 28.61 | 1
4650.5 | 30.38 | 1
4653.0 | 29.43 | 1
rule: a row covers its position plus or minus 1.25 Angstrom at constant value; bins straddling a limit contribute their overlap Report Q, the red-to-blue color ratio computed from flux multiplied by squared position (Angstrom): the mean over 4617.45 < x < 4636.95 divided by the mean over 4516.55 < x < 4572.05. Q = 1.2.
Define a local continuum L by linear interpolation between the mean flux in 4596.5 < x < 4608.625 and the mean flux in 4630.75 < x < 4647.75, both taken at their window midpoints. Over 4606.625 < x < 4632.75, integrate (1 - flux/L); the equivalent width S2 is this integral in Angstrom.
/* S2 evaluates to -0.95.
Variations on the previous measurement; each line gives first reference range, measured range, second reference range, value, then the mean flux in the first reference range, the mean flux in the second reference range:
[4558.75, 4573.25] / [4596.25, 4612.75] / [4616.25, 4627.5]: 0.2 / 31.7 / 31.8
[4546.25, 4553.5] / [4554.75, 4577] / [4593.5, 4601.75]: -1.8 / 27.7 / 31.1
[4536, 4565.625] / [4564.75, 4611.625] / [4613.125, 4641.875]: -1.3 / 28.8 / 31.8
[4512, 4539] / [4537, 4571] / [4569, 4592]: -1.0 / 26.3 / 31.1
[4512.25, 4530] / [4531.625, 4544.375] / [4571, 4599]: 1.3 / 28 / 31.1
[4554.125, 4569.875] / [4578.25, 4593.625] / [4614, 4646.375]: 0.3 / 30.9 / 31.9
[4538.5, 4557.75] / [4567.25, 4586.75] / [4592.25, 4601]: -0.6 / 28.3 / 31.2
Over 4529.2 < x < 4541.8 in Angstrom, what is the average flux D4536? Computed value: 24.4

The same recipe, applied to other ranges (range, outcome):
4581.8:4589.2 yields 30.6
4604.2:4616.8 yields 32.7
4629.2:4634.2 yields 32.5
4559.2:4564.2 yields 32.7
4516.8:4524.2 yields 30.3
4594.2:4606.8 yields 30.5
